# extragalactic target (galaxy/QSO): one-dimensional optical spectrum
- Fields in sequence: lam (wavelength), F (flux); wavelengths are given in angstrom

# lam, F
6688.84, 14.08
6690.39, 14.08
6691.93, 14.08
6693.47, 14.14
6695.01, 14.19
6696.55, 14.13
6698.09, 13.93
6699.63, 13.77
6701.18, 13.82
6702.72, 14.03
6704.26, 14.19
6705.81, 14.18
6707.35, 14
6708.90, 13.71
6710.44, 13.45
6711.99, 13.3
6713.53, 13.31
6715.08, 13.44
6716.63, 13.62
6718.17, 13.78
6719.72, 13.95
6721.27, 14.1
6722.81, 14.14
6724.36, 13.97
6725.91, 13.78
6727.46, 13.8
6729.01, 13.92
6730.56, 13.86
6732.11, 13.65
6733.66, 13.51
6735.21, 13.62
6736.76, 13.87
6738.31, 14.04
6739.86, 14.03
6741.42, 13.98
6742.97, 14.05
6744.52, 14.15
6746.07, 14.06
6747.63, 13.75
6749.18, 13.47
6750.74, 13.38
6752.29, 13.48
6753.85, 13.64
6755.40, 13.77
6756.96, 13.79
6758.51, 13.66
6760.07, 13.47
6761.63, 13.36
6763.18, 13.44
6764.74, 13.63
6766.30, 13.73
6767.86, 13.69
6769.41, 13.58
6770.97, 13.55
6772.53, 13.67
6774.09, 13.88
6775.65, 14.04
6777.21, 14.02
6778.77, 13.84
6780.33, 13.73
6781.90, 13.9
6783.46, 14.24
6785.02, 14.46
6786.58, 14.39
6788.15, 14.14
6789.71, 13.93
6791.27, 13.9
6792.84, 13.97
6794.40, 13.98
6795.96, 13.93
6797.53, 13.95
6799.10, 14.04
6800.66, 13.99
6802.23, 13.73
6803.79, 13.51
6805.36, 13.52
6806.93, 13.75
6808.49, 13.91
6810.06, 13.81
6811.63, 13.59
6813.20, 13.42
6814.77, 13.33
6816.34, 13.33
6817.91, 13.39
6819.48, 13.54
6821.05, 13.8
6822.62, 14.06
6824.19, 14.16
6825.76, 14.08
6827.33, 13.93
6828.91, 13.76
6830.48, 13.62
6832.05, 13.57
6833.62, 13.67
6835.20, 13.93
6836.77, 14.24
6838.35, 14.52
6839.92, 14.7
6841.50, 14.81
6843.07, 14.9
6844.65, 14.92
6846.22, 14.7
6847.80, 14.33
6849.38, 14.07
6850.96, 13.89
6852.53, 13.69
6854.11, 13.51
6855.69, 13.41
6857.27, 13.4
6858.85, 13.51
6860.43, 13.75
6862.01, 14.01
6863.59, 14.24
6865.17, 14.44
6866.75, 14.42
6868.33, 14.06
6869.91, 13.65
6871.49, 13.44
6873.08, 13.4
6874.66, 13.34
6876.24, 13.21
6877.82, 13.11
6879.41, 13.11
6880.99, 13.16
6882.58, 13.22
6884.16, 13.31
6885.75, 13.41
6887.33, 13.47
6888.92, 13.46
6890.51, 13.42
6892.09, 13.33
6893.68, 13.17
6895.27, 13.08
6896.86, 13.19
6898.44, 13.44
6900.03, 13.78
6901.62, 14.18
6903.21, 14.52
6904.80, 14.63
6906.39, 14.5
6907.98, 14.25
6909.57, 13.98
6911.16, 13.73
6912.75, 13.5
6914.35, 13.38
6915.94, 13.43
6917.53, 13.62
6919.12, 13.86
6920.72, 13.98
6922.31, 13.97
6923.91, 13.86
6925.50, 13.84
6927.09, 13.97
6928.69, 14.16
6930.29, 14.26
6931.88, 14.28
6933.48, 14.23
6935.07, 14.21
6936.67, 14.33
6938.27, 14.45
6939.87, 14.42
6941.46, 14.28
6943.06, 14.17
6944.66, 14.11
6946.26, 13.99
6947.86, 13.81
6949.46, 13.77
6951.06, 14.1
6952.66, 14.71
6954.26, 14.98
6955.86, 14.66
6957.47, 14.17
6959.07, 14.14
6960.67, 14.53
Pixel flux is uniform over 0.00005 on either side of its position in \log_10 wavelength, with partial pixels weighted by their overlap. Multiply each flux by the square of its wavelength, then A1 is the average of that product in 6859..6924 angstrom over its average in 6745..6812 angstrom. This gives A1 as 1.02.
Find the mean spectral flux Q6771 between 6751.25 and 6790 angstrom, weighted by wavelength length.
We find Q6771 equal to 13.8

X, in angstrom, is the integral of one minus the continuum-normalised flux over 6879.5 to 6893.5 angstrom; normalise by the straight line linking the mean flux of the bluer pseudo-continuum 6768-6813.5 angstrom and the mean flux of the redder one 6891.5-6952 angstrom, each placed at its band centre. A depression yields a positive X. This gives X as 0.6 angstrom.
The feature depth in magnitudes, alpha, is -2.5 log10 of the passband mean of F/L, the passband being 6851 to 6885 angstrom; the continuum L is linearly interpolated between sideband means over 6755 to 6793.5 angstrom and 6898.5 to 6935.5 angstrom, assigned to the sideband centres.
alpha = 0.03 mag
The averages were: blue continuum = 13.8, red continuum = 14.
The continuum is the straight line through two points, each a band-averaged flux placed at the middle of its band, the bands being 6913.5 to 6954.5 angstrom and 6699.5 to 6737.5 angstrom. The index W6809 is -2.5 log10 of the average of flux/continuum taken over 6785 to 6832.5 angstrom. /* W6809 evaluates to 0.01 mag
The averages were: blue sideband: 13.8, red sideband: 14.1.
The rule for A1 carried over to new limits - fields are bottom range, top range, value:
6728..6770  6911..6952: 1.08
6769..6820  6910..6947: 1.05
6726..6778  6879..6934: 1.05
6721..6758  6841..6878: 1.04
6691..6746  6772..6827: 1.02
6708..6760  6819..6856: 1.06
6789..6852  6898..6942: 1.04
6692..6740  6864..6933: 1.05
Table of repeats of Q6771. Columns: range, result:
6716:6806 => 13.8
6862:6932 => 13.7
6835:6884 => 13.9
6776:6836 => 13.8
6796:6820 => 13.7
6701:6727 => 13.8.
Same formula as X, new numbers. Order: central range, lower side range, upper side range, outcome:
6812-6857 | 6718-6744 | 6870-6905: -1.2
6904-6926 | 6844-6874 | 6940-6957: 0.4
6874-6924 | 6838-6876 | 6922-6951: 1.7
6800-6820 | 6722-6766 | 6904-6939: 0.4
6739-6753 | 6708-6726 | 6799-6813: -0.1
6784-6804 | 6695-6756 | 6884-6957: -0.2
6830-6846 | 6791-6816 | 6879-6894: -0.9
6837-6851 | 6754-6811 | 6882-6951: -0.7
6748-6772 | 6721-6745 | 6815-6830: 0.5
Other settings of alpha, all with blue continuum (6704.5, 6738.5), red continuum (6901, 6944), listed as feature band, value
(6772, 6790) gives -0.01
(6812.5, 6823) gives 0.03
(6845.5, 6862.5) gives 0.01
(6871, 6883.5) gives 0.06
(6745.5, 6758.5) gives 0.01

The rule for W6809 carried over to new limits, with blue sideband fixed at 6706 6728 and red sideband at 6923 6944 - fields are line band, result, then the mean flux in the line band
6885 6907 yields 0.03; 13.7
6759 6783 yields 0.01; 13.7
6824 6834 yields 0.01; 13.8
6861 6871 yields 0.00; 14.1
